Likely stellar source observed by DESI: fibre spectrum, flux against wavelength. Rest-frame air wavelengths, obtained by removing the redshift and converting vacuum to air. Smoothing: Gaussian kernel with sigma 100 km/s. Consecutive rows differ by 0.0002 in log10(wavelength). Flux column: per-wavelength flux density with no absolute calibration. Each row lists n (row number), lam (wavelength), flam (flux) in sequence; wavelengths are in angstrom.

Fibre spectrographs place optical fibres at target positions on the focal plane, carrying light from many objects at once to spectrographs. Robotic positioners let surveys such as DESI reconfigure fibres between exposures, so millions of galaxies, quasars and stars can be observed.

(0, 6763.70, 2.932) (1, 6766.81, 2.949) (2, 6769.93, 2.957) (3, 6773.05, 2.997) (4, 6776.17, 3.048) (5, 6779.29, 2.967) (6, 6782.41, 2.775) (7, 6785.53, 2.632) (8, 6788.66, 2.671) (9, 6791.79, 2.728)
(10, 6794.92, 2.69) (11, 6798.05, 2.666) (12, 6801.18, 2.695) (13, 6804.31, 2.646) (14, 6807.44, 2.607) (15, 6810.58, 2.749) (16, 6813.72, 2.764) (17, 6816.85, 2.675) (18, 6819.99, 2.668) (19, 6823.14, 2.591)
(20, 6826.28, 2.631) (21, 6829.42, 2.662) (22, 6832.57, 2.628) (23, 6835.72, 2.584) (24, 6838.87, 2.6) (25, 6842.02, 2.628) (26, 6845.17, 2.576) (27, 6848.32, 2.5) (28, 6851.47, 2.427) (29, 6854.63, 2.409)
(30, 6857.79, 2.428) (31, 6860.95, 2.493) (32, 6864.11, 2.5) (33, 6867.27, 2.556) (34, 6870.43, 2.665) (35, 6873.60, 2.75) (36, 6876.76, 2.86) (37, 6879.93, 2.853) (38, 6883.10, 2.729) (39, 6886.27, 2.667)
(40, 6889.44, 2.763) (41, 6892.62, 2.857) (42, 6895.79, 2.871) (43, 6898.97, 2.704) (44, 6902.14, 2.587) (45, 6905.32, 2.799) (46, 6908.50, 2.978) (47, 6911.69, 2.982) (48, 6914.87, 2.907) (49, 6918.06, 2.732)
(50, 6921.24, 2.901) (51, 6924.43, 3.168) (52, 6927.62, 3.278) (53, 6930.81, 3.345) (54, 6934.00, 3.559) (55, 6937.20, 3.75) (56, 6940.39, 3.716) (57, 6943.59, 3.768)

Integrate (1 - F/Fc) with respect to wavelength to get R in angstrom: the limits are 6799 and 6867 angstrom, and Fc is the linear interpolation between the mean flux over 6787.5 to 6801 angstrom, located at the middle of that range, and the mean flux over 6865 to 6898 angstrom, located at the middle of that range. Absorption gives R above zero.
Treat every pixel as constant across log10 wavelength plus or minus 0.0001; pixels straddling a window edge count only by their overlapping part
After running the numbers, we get 3.1 angstrom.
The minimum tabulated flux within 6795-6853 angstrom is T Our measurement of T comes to 2.427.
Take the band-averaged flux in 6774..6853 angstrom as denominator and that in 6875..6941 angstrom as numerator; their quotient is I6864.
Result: 1.12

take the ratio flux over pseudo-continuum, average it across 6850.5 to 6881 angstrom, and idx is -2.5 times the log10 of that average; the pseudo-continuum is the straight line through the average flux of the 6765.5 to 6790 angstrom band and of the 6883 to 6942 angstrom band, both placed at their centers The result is 0.15 mag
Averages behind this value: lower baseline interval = 2.88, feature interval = 2.59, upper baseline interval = 3.02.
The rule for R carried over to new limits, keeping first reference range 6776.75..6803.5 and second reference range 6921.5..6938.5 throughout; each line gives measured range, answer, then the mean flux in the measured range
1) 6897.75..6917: 2.62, 2.83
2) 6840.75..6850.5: 1.41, 2.56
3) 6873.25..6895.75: 2.67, 2.79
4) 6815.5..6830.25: 1.24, 2.64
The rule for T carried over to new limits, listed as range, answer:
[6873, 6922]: 2.587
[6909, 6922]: 2.732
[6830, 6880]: 2.409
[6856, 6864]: 2.428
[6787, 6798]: 2.671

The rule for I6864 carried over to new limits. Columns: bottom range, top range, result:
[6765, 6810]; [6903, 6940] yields 1.12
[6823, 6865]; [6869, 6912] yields 1.09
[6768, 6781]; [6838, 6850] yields 0.86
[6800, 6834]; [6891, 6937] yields 1.13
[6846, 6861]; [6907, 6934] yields 1.25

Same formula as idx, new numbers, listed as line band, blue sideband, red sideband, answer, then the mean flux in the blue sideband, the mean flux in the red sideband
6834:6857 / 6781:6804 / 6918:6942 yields 0.16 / 2.69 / 3.34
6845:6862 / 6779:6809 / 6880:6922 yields 0.12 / 2.7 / 2.81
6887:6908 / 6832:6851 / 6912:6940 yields 0.09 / 2.58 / 3.22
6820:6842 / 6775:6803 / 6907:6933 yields 0.09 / 2.76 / 3.05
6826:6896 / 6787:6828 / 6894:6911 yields 0.05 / 2.68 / 2.8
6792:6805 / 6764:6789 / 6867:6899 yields 0.07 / 2.89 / 2.76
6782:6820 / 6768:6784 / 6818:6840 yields 0.04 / 2.95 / 2.62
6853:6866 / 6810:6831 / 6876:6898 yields 0.12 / 2.67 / 2.79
